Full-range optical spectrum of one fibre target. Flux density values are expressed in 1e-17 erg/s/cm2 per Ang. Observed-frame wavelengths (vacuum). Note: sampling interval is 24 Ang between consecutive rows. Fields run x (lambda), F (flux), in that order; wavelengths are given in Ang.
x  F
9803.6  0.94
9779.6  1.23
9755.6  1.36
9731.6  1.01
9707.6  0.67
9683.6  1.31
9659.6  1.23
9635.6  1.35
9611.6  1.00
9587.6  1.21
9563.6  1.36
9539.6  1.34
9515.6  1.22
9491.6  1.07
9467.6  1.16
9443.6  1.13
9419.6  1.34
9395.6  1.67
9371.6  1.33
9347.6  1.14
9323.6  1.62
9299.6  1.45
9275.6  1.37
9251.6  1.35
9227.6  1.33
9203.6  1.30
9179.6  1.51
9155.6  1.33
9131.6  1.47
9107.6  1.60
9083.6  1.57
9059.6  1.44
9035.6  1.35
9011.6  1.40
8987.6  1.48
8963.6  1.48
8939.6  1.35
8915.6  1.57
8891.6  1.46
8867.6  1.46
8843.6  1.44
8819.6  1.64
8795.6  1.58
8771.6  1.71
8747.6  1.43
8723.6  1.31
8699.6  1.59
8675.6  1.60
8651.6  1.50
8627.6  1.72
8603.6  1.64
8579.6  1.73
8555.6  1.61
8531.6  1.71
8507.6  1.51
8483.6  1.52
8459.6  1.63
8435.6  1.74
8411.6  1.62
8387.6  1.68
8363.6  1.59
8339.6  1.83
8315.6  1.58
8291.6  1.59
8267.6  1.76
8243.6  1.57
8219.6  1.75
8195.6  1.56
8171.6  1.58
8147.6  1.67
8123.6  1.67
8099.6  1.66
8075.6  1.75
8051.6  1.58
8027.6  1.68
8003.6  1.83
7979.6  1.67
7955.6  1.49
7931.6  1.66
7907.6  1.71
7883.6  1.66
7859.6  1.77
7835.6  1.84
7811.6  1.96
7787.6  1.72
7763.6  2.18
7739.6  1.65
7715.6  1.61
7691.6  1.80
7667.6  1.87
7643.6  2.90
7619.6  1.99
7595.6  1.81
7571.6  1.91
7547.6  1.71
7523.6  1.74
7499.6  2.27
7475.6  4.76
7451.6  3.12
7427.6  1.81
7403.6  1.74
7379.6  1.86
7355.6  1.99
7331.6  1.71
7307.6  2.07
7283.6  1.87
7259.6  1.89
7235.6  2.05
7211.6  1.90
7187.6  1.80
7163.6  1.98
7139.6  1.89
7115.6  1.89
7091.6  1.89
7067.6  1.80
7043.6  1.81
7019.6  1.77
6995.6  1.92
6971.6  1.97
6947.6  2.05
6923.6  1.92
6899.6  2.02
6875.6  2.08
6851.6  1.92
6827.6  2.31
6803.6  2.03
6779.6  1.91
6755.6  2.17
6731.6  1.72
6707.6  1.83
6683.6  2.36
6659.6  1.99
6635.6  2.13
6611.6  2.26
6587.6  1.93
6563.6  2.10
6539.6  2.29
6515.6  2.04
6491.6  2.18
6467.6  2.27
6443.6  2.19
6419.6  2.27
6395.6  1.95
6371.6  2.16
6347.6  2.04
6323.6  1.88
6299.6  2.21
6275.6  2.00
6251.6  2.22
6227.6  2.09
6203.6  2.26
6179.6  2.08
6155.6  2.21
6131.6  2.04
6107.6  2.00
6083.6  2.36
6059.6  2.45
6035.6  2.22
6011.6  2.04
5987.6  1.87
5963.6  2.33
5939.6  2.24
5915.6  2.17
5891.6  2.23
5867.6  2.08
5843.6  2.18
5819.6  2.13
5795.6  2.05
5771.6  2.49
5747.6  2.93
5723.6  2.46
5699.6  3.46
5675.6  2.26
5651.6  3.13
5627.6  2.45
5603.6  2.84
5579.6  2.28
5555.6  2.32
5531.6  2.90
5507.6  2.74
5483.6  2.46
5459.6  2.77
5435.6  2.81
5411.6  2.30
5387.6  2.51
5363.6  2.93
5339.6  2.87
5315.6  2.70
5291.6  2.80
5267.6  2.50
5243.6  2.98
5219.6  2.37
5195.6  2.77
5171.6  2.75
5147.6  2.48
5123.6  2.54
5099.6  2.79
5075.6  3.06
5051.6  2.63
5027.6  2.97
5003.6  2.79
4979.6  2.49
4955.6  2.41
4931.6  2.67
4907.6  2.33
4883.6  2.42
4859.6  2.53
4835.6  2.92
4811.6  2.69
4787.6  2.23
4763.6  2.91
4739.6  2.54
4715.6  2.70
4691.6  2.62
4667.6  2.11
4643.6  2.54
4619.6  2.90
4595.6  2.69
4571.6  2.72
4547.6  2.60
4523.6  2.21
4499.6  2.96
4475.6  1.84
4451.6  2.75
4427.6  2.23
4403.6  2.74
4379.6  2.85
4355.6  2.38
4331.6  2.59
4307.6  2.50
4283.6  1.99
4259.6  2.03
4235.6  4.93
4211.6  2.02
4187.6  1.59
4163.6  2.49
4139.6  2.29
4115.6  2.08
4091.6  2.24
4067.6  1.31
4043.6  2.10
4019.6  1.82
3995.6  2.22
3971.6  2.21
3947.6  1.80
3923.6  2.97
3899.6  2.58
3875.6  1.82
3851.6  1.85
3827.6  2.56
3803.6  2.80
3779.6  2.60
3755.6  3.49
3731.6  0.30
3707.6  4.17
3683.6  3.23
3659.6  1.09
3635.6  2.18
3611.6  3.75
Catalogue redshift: 0.137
